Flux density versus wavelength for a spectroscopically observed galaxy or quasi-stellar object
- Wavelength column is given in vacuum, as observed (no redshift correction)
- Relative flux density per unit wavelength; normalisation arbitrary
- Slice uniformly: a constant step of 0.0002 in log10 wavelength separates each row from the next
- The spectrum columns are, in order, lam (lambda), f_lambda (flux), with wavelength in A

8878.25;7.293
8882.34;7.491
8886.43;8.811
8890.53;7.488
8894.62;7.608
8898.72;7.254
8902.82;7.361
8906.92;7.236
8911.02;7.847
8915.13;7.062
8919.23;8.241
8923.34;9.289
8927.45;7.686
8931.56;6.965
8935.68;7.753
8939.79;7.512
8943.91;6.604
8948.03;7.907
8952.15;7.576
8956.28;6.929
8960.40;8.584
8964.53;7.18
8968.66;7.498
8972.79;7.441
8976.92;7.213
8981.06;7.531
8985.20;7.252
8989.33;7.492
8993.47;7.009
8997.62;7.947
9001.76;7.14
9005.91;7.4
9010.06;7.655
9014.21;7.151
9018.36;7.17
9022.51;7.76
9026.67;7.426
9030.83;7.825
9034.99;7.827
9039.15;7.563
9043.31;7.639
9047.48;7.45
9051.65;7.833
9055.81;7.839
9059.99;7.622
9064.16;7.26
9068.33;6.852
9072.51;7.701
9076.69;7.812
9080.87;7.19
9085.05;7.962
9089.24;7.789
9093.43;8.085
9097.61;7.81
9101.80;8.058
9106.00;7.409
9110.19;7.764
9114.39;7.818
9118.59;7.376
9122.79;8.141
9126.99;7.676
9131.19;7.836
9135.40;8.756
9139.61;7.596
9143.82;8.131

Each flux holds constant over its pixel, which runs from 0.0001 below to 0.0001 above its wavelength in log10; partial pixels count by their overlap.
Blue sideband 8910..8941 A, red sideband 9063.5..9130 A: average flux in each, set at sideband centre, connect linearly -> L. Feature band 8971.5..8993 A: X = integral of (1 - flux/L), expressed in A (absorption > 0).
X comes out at 1.1 A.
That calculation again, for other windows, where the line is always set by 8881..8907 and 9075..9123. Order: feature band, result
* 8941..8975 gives 0.9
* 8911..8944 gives -0.2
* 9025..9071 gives 1.0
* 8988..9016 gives 1.1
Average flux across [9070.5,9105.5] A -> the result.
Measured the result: 7.78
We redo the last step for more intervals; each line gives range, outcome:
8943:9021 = 7.42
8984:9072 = 7.49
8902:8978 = 7.58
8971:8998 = 7.38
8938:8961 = 7.45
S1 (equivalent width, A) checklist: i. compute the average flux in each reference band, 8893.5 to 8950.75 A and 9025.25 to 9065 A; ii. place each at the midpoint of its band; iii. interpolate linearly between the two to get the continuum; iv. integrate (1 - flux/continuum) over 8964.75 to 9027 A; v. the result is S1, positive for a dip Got 1.84 A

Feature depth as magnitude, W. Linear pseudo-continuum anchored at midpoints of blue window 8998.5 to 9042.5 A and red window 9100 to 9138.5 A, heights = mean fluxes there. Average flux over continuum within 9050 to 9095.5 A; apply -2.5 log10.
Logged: 0.01 mag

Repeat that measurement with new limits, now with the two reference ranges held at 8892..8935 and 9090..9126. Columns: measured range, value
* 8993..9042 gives 0.03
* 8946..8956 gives 0.01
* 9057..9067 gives 0.05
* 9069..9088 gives 0.02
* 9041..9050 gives 0.03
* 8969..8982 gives 0.04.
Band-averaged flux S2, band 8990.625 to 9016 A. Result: 7.39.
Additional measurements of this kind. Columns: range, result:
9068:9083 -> 7.45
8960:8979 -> 7.49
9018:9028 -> 7.5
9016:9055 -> 7.62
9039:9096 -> 7.62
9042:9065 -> 7.62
